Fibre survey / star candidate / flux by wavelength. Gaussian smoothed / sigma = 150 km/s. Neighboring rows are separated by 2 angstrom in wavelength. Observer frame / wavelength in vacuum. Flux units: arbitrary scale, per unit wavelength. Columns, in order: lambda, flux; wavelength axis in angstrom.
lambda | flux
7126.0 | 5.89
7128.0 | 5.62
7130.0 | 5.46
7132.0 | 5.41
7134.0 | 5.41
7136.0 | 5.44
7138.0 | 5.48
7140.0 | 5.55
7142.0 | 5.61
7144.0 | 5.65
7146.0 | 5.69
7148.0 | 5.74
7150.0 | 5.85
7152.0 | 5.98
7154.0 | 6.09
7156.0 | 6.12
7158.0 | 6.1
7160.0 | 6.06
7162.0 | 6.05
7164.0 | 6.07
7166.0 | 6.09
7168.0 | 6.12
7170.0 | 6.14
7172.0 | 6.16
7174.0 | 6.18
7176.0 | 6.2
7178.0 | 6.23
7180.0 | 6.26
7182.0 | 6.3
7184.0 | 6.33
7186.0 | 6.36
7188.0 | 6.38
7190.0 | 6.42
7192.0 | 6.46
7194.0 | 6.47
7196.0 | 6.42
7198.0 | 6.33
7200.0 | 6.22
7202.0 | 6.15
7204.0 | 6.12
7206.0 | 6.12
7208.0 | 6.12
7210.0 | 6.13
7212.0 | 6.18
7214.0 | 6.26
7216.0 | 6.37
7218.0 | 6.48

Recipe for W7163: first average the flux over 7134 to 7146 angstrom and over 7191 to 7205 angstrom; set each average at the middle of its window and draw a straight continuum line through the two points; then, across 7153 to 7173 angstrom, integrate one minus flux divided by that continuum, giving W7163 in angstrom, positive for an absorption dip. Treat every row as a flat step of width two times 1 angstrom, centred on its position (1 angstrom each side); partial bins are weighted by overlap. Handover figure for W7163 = -0.86 angstrom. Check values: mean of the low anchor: 5.55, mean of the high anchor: 6.31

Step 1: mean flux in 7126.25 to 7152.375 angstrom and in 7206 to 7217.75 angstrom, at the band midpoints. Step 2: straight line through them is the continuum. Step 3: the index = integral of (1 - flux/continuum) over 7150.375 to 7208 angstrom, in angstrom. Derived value -2.6 angstrom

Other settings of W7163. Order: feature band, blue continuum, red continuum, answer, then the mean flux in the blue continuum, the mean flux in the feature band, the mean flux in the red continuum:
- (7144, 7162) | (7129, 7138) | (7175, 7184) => -0.5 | 5.44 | 5.94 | 6.26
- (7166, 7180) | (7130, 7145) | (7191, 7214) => -0.6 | 5.5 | 6.17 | 6.25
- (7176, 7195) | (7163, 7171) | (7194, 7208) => -0.5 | 6.11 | 6.35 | 6.24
